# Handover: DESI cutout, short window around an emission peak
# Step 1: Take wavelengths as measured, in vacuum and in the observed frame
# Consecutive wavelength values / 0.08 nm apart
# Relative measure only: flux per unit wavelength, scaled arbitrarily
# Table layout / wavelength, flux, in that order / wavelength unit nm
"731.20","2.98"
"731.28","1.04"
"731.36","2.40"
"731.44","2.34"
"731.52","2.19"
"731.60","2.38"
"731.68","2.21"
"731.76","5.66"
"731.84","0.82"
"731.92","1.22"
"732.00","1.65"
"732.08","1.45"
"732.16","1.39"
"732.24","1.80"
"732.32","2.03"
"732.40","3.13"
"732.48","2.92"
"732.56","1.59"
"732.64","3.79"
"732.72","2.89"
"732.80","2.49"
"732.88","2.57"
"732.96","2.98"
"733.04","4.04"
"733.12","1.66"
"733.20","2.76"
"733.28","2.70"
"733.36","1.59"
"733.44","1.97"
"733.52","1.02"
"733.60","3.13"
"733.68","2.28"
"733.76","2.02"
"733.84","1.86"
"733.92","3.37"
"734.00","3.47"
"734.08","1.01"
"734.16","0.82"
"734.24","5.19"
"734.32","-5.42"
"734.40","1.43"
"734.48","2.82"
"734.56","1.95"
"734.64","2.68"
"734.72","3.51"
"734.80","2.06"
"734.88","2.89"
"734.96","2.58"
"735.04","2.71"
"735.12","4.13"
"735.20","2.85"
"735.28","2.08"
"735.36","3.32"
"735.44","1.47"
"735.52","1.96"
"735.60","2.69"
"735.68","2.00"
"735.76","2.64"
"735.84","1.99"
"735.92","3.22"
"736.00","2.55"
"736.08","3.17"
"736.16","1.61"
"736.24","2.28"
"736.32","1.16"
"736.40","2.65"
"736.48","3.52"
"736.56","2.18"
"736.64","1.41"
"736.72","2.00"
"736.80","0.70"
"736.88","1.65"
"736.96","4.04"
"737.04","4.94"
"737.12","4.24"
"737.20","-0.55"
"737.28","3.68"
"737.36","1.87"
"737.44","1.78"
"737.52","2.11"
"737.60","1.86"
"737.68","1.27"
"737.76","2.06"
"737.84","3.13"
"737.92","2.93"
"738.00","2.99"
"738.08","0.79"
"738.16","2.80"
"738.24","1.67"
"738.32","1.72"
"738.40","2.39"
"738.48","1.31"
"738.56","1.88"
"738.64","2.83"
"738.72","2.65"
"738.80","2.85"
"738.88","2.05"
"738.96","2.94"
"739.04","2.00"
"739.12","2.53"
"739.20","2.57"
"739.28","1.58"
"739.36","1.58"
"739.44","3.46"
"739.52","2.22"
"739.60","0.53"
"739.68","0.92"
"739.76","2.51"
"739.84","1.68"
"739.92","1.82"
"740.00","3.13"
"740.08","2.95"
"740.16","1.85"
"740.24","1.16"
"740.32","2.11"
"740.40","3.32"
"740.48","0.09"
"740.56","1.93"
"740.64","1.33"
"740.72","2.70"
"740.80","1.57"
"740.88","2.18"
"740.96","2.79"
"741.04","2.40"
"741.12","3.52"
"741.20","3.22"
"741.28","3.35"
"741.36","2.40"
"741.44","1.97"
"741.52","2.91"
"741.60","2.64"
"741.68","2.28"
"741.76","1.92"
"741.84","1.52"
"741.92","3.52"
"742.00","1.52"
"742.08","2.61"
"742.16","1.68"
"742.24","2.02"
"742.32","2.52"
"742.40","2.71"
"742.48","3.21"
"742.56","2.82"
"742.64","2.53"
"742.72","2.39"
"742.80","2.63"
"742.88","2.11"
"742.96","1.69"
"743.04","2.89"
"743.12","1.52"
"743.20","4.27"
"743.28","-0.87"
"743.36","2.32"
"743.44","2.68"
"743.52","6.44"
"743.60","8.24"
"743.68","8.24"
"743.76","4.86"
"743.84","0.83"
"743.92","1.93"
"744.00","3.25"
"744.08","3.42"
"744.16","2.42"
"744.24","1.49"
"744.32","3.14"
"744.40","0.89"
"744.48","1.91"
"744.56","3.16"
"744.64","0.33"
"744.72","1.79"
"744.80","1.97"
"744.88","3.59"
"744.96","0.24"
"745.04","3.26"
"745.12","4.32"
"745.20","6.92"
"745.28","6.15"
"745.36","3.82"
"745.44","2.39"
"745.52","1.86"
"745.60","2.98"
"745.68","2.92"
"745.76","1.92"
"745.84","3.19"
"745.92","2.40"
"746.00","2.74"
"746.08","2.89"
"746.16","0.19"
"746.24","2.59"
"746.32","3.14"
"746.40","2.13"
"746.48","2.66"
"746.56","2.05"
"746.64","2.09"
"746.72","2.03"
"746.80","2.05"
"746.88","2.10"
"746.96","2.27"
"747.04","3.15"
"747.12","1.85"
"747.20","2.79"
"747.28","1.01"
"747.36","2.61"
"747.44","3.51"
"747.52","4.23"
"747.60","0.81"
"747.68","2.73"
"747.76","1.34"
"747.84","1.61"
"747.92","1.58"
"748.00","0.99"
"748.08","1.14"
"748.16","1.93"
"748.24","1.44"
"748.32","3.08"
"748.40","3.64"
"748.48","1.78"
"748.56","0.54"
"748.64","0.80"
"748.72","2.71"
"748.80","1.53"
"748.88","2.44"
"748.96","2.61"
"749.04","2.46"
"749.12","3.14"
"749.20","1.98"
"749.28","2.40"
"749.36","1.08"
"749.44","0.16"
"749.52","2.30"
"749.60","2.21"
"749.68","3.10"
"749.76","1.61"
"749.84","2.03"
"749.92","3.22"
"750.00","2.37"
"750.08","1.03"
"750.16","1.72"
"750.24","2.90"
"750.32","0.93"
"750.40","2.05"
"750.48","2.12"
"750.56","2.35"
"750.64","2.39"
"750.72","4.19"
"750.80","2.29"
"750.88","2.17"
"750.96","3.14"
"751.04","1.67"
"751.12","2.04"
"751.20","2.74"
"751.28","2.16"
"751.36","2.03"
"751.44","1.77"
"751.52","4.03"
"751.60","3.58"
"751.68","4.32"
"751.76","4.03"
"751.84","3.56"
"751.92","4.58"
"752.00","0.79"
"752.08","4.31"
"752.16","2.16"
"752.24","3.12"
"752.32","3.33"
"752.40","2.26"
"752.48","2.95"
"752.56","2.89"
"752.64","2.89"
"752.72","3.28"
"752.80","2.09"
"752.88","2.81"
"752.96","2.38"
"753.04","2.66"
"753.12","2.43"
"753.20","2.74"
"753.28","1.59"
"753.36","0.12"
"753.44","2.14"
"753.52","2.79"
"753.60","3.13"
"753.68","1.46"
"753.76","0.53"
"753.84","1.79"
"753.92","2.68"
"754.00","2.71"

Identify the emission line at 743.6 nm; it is [S II]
